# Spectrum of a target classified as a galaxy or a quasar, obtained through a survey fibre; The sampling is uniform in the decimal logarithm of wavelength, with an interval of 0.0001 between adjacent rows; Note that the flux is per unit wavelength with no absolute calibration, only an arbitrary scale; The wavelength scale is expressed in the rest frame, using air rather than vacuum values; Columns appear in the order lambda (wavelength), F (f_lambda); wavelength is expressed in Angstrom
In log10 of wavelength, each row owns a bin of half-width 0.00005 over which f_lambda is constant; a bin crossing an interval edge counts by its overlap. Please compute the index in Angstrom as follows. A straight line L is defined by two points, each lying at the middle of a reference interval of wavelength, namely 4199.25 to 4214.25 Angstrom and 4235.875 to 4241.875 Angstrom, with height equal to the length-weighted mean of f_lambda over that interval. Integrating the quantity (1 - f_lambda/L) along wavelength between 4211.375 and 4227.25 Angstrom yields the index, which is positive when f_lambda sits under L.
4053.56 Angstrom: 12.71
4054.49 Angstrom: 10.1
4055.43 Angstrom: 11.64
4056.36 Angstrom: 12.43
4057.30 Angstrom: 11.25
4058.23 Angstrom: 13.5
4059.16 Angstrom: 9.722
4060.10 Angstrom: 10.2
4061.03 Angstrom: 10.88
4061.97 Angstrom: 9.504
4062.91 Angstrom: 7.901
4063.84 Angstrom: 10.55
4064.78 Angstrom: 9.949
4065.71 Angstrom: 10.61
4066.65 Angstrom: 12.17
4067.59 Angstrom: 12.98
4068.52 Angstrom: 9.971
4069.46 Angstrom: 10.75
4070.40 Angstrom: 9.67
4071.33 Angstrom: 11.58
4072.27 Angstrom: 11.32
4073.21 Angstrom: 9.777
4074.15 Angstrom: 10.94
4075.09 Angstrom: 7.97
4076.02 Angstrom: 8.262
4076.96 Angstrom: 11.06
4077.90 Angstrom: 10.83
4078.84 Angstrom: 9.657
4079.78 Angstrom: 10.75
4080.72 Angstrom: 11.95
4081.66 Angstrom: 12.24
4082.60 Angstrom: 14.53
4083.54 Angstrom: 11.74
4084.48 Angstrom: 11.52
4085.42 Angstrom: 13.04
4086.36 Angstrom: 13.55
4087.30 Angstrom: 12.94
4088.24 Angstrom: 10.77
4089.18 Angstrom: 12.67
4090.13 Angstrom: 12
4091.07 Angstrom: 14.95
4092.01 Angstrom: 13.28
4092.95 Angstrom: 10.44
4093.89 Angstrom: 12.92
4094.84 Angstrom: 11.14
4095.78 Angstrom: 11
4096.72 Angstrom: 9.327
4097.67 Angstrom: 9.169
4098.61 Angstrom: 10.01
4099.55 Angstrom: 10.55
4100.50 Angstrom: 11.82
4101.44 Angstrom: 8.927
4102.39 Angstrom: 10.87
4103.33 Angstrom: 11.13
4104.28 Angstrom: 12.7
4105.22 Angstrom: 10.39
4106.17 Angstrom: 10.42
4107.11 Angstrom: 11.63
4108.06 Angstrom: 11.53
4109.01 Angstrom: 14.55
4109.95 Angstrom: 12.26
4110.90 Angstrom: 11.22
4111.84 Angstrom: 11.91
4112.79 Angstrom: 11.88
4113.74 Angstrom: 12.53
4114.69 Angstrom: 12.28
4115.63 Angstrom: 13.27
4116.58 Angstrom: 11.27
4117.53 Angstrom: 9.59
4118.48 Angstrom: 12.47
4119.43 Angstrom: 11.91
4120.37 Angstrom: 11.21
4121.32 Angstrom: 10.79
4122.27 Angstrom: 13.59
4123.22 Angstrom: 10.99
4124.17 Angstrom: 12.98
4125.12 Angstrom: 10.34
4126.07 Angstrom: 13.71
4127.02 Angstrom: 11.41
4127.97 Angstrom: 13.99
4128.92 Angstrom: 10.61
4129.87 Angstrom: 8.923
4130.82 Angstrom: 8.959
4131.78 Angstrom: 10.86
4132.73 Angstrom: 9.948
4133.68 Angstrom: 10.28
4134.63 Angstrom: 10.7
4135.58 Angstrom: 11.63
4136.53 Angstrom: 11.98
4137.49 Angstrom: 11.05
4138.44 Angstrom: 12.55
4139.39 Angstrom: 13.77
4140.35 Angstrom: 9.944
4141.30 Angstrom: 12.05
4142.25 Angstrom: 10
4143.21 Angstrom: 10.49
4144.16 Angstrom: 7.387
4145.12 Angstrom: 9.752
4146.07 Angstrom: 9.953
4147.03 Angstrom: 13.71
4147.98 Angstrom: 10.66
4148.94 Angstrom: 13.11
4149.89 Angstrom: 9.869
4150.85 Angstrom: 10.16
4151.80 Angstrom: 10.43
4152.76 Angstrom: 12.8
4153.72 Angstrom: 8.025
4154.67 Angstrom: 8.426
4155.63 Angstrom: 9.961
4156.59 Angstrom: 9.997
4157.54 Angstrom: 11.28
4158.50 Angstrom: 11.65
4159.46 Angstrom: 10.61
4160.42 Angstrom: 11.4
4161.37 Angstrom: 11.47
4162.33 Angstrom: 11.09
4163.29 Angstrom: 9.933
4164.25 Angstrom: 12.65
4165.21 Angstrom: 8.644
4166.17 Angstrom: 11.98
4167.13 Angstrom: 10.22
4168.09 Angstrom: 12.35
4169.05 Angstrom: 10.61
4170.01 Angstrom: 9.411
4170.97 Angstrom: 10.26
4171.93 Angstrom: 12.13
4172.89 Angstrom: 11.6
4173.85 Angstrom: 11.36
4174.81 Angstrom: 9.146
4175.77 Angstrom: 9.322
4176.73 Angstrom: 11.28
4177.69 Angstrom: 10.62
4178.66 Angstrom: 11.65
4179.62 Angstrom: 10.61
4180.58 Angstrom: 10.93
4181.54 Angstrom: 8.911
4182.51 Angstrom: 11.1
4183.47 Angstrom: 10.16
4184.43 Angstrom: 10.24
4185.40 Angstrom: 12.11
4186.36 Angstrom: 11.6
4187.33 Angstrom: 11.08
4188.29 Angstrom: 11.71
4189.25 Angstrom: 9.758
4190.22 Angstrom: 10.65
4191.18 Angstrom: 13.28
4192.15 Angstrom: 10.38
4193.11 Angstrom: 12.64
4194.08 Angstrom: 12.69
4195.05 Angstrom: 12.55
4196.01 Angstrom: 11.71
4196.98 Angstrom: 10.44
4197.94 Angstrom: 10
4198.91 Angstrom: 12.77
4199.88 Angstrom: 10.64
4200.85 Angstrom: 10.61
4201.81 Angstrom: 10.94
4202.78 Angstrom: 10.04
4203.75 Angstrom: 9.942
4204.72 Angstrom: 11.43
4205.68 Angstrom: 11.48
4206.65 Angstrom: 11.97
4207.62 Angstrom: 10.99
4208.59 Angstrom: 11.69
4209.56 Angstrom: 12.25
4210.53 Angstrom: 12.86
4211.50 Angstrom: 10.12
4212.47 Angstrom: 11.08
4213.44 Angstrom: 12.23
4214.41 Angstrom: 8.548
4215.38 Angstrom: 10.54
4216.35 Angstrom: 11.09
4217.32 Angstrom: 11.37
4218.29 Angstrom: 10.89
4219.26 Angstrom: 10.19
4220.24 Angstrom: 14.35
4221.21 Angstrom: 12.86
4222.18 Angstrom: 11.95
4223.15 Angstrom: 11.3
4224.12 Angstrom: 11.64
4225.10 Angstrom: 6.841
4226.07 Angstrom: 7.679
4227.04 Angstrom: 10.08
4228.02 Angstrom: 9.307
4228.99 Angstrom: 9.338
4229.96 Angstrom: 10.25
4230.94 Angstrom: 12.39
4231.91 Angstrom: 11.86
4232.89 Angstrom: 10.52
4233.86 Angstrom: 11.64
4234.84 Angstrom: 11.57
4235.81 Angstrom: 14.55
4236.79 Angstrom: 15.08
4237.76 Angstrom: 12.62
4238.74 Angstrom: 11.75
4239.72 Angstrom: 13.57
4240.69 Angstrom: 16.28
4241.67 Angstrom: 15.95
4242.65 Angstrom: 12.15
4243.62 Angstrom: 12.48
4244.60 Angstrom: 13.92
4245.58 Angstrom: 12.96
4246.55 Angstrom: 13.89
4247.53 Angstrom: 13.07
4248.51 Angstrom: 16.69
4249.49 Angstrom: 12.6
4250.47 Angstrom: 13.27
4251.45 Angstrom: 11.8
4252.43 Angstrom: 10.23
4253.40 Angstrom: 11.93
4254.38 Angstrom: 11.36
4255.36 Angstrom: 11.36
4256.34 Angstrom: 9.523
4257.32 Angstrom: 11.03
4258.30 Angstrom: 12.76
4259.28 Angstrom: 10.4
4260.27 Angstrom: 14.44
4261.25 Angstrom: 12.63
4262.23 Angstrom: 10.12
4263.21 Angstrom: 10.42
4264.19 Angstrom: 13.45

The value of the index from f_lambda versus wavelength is 2.0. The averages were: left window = 11.2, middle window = 10.8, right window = 14.1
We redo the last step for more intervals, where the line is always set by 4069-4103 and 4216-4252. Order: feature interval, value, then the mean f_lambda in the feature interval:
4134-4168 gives 2.28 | 10.9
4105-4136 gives -0.24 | 11.5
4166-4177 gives 0.93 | 10.8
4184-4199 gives 0.56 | 11.4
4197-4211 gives 0.86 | 11.2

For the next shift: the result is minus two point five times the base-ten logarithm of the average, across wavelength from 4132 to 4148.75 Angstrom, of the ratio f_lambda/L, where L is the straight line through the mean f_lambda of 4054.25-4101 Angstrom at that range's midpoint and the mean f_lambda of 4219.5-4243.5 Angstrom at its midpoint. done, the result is 0.05 mag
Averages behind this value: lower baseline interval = 11.2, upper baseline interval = 11.9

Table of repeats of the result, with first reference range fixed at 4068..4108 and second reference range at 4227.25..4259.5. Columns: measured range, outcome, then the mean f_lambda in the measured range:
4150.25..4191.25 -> 0.11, 10.7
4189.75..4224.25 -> 0.06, 11.4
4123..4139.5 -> 0.02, 11.3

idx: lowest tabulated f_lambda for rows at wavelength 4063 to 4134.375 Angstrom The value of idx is 7.97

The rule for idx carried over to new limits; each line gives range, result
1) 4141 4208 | 7.387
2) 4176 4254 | 6.841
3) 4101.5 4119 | 9.59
